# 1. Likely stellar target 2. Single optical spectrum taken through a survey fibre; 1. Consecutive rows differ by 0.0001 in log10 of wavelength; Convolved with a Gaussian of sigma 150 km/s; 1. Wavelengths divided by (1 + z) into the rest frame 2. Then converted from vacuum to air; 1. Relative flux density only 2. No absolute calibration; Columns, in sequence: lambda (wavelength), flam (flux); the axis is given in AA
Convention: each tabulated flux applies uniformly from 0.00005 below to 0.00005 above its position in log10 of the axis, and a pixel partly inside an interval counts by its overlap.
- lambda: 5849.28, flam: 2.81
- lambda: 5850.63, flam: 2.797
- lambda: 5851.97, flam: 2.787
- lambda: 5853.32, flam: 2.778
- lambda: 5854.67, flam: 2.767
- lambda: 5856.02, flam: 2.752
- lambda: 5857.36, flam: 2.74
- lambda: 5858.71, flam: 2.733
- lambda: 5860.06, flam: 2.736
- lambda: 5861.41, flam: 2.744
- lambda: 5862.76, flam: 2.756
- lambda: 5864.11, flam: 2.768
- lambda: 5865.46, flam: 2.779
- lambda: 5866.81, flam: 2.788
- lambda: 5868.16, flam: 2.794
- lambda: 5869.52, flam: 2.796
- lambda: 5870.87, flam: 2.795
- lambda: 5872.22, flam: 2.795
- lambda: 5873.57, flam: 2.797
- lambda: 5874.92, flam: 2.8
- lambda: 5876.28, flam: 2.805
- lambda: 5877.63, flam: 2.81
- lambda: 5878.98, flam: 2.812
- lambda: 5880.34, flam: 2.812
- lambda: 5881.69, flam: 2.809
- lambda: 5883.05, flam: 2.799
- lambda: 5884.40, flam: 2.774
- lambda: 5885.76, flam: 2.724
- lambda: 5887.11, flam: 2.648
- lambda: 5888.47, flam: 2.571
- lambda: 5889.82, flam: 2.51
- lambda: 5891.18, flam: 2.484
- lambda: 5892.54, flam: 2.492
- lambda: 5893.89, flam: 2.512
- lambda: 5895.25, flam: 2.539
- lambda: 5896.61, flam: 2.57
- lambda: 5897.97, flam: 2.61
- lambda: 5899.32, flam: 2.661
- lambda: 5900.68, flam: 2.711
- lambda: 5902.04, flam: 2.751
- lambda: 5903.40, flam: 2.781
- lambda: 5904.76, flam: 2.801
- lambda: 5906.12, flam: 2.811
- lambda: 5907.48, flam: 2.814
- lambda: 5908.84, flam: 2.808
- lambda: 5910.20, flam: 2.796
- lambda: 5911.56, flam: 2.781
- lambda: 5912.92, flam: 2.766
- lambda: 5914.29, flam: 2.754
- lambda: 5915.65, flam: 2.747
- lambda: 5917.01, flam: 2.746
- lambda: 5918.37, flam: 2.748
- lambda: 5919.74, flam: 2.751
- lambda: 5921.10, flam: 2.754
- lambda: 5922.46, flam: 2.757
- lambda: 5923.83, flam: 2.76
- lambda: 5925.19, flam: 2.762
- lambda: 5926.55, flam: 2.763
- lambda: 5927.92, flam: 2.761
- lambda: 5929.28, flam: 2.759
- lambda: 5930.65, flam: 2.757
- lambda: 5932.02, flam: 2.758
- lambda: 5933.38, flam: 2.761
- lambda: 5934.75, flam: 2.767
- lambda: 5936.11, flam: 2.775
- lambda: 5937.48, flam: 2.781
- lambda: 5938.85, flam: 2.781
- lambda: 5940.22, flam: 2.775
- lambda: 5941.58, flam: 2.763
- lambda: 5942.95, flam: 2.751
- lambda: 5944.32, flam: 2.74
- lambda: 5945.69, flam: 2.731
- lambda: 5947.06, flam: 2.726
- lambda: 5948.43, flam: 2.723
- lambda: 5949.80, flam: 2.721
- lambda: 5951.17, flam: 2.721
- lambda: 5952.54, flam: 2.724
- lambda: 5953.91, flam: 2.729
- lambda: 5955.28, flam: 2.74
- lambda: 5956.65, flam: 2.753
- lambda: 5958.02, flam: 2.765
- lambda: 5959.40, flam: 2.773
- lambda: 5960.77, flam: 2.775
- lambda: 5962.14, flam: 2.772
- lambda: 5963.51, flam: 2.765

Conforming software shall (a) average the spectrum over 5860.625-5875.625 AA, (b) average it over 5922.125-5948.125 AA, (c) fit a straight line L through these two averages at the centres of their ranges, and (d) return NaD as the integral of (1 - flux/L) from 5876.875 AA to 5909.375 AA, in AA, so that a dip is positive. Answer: 0.9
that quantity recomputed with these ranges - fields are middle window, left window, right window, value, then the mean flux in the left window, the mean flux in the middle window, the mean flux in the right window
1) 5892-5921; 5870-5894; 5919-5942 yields 0.3 AA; 2.71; 2.71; 2.76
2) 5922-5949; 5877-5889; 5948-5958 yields -0.2 AA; 2.75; 2.76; 2.73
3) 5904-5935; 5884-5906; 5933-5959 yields -0.9 AA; 2.64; 2.77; 2.75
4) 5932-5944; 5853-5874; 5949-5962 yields -0.1 AA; 2.77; 2.77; 2.75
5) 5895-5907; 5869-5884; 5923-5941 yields 0.4 AA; 2.8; 2.7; 2.77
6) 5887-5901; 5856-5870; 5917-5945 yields 1.0 AA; 2.76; 2.57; 2.76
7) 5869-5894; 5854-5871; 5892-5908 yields 0.0 AA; 2.76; 2.72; 2.67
